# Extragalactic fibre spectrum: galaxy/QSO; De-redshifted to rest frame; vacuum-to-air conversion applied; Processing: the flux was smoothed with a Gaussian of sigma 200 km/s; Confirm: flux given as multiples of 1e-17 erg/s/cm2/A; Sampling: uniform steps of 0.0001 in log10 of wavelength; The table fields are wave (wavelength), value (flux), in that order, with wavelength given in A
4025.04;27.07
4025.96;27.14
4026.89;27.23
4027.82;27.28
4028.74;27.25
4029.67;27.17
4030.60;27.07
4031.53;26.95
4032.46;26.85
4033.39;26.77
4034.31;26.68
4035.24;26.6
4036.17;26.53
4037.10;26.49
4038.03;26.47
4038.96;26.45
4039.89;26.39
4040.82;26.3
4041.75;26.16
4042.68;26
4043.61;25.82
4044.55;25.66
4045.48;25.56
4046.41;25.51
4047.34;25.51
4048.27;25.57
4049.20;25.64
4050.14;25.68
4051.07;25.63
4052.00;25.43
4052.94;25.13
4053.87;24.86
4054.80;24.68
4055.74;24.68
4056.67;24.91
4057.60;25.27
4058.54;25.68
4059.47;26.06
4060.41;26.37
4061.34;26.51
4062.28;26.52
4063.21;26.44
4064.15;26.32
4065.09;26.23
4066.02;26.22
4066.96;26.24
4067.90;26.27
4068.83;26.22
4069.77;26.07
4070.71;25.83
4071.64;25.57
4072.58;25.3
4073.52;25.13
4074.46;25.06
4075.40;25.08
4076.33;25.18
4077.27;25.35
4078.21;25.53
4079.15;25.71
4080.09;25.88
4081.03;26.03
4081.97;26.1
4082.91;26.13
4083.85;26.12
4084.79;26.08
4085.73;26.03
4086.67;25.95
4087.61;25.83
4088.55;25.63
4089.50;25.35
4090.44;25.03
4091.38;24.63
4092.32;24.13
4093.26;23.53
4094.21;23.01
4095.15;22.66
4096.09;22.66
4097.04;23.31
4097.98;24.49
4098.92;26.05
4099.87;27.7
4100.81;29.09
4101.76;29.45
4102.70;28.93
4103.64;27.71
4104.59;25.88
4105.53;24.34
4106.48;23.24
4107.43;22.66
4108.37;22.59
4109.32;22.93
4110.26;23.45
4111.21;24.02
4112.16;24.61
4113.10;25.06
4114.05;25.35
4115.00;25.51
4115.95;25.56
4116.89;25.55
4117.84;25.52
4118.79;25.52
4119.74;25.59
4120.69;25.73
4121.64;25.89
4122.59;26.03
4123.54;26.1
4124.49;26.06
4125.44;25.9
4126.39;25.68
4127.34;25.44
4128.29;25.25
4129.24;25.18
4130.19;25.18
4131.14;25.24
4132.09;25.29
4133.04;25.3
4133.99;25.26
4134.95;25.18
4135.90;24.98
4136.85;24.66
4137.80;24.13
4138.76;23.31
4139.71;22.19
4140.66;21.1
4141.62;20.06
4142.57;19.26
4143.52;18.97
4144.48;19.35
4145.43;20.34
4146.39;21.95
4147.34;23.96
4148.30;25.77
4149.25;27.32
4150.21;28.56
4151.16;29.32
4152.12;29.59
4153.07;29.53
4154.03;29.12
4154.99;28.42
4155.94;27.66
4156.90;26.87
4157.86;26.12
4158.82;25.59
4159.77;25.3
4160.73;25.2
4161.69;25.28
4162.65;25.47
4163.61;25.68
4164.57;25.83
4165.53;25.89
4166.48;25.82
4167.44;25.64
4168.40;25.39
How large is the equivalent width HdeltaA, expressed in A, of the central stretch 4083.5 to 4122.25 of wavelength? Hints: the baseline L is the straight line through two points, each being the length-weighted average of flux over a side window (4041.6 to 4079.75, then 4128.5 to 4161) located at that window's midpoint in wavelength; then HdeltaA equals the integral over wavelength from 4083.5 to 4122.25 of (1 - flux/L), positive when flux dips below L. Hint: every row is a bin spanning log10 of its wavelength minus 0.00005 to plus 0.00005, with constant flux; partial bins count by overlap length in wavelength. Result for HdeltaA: 0.1 A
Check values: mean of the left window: 25.7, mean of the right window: 24.9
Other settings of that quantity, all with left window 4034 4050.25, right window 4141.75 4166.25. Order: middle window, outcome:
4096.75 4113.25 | 0.22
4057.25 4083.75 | 0.01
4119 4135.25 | 0.00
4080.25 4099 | 0.61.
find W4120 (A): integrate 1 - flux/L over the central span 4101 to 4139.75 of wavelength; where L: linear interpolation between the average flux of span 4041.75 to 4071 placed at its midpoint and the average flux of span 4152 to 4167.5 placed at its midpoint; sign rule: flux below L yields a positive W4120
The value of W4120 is 1.58 A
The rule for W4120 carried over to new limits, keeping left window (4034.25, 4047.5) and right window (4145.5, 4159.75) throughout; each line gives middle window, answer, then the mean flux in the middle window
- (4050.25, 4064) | 0.3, 25.6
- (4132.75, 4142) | 1.1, 23.6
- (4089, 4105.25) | 0.6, 25.5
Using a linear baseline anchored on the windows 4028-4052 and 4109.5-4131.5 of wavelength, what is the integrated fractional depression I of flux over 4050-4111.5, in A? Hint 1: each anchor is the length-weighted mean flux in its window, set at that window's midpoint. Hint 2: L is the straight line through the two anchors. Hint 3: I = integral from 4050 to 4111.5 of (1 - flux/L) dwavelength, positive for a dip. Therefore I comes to 0.9 A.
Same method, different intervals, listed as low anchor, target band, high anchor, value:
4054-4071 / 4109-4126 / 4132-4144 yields -1.1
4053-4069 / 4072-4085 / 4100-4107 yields 0.3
